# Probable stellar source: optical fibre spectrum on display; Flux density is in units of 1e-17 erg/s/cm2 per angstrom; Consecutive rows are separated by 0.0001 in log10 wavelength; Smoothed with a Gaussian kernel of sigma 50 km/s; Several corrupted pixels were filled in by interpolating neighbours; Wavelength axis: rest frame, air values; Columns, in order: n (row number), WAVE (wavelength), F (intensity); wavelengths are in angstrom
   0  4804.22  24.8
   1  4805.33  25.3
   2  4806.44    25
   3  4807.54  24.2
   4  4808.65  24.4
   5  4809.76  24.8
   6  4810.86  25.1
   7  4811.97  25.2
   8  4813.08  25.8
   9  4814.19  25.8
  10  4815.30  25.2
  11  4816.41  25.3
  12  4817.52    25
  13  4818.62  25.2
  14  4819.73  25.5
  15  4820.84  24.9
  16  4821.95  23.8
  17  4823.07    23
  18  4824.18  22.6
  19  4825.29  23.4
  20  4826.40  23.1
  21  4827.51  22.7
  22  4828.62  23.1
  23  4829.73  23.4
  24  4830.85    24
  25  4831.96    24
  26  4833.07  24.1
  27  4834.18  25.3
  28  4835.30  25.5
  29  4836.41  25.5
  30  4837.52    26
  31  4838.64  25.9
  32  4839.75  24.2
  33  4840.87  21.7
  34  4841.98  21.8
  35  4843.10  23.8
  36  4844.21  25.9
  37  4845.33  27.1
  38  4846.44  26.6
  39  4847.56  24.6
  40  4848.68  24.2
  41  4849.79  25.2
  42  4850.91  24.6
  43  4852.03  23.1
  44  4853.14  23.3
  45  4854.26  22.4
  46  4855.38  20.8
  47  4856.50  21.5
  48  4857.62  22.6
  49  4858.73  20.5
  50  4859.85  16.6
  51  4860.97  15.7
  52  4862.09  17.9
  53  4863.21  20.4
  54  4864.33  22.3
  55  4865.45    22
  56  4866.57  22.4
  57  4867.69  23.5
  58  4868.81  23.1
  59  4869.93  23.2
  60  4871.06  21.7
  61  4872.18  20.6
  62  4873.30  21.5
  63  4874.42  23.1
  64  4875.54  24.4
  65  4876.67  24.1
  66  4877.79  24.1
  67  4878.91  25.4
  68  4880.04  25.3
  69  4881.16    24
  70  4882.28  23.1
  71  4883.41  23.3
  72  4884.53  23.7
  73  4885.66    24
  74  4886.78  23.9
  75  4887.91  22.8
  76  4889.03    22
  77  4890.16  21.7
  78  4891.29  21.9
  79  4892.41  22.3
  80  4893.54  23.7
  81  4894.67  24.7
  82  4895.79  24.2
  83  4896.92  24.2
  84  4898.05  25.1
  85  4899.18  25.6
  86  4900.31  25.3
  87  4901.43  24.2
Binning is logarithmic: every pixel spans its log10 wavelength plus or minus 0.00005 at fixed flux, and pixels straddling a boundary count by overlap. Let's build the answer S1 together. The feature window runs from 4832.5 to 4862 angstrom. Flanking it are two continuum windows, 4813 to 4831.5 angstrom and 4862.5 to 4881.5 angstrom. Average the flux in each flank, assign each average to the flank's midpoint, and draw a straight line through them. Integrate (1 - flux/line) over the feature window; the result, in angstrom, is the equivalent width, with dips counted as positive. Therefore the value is 0.3 angstrom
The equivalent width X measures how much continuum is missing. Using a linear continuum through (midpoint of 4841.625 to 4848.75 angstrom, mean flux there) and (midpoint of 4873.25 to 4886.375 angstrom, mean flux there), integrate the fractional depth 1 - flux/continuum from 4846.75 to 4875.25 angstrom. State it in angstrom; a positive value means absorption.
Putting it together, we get 3.0 angstrom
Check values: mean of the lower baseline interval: 25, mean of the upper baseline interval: 23.9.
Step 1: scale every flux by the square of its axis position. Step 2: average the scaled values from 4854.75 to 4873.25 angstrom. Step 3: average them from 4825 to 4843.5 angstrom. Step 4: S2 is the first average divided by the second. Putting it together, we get 0.9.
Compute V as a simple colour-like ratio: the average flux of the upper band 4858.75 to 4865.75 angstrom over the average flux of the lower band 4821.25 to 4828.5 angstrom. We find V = 0.83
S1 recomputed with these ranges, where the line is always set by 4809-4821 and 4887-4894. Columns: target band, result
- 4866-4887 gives -0.4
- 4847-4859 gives 0.4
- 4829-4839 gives -0.1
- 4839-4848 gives -0.1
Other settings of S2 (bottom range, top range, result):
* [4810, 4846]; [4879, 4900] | 0.99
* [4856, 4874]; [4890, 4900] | 1.15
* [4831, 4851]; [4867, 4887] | 0.96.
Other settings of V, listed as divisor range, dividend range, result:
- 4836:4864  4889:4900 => 1.03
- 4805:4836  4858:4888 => 0.91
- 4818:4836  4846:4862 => 0.92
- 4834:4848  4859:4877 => 0.86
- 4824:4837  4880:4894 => 0.97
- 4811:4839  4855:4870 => 0.85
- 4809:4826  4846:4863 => 0.89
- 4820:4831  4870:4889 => 1.00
